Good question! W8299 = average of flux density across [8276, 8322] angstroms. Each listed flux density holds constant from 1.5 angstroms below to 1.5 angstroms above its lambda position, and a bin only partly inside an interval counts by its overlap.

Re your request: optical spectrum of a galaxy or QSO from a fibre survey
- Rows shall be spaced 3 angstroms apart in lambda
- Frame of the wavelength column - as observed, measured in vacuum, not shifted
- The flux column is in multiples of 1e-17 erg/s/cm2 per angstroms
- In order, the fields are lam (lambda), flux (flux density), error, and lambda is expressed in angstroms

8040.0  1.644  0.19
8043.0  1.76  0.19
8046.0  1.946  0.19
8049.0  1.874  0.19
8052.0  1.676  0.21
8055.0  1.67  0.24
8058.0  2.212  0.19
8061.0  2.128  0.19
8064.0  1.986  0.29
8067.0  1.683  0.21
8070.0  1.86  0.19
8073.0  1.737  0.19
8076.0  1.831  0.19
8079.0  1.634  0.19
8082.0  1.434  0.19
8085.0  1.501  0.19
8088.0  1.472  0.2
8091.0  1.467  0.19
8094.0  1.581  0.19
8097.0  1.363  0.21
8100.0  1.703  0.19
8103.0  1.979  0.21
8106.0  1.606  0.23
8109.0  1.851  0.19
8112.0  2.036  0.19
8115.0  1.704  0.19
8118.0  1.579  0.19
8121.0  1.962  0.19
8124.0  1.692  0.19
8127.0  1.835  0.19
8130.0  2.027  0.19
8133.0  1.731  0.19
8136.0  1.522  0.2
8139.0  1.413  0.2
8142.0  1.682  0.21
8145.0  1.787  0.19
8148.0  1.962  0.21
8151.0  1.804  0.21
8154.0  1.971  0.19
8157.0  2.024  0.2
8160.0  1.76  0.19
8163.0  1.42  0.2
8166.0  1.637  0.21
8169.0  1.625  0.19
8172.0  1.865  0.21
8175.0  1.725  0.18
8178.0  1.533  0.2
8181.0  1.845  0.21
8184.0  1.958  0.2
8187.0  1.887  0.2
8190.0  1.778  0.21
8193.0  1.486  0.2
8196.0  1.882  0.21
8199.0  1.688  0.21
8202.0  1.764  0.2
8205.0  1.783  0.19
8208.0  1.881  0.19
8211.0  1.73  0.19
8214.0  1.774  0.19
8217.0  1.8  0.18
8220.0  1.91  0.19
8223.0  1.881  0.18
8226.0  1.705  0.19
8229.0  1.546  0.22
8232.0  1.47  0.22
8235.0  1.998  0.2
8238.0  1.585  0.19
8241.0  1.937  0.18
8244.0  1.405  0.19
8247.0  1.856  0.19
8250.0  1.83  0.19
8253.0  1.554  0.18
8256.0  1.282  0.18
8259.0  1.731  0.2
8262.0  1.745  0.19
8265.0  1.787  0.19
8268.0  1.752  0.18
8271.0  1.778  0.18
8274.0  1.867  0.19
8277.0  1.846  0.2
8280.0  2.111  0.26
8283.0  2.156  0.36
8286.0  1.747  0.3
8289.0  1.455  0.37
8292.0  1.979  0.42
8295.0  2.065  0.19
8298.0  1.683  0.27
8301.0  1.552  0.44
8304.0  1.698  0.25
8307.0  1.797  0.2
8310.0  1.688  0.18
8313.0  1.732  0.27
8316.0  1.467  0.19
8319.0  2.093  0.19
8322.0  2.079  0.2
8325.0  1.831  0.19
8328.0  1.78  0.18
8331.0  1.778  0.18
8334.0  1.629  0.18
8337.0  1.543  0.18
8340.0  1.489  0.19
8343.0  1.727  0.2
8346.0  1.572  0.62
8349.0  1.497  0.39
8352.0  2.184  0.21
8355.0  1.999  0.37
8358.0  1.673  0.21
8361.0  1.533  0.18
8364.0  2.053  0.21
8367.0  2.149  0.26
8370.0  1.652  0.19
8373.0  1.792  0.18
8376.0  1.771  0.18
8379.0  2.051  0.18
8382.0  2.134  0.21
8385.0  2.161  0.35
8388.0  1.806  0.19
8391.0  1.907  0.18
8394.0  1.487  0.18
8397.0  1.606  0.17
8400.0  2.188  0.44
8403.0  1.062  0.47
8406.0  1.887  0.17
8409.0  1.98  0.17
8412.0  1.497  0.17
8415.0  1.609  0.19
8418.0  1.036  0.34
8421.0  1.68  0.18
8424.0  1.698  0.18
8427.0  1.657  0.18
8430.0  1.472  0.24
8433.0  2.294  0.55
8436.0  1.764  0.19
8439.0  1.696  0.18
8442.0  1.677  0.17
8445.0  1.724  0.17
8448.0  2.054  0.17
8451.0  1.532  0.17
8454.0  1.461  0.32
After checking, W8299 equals 1.81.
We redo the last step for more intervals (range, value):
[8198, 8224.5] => 1.8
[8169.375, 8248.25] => 1.75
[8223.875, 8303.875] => 1.75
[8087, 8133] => 1.73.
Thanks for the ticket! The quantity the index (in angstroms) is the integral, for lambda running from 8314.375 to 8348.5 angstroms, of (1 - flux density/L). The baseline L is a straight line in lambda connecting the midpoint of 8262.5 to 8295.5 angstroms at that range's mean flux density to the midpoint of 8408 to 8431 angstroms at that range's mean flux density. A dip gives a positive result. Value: 0.64 angstroms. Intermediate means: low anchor 1.86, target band 1.72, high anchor 1.57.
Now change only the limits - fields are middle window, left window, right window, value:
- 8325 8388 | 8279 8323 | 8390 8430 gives -3.37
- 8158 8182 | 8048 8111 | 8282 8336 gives 0.96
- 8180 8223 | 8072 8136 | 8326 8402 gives -1.58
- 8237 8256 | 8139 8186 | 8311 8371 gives 1.11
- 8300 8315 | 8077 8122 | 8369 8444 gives 0.22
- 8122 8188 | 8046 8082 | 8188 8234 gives 0.62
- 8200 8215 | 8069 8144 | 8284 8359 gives -0.57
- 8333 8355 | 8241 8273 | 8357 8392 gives 1.84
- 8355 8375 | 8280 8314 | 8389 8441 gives -1.10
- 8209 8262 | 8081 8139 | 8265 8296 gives 3.21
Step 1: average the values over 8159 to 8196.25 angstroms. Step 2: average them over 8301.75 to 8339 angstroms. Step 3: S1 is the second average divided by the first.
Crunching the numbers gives 1.02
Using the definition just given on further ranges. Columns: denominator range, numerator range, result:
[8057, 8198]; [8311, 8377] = 1.02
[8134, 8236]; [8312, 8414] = 1.02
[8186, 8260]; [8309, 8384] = 1.04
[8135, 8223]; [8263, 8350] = 1.00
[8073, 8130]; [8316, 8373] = 1.06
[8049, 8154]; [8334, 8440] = 1.00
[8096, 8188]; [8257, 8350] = 1.00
